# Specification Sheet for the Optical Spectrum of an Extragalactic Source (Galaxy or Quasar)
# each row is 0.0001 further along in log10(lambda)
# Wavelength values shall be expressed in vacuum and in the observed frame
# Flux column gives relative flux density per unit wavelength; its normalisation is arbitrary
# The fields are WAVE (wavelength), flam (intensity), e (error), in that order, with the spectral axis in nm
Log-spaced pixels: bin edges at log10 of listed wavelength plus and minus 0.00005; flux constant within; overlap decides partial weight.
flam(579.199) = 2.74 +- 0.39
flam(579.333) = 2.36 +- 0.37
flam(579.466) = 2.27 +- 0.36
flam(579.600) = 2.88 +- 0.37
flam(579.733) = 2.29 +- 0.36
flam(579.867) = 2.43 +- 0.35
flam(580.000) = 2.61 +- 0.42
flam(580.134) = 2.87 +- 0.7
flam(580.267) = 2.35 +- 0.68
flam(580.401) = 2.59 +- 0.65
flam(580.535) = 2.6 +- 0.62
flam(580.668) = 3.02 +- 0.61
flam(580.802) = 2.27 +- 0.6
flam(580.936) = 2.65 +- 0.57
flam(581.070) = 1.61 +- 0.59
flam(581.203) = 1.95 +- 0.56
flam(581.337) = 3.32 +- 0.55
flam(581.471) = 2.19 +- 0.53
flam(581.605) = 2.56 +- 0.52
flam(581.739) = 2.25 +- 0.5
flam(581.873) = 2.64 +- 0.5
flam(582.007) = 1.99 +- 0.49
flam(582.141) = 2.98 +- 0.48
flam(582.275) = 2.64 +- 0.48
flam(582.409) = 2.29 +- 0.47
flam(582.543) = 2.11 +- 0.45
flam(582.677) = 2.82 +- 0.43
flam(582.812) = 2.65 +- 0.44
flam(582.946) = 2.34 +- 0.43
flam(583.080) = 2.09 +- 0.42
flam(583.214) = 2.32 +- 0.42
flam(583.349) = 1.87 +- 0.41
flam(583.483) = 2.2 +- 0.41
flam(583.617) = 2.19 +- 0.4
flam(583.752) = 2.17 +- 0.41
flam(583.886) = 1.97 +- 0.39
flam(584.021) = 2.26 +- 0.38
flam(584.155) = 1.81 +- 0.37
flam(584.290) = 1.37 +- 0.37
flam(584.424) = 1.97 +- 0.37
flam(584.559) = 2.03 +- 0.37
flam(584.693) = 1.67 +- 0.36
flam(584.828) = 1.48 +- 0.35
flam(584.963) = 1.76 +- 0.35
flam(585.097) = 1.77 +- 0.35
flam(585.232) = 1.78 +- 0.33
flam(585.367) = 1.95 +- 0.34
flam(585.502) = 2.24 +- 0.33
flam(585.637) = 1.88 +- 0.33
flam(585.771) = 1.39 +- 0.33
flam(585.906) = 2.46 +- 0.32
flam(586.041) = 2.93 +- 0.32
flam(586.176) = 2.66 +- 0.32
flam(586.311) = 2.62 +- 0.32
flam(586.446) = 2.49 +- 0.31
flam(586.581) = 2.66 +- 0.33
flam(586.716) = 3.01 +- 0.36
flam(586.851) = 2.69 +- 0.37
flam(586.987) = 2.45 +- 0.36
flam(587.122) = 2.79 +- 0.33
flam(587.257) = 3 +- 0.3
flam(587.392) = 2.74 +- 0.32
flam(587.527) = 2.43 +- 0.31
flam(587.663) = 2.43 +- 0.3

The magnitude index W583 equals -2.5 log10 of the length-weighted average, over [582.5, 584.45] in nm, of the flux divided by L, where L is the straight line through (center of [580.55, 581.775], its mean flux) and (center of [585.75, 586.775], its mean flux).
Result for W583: 0.165 mag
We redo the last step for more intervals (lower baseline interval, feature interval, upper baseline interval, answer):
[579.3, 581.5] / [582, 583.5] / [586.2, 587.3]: 0.08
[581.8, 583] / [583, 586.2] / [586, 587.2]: 0.28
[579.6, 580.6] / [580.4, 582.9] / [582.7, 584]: -0.04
